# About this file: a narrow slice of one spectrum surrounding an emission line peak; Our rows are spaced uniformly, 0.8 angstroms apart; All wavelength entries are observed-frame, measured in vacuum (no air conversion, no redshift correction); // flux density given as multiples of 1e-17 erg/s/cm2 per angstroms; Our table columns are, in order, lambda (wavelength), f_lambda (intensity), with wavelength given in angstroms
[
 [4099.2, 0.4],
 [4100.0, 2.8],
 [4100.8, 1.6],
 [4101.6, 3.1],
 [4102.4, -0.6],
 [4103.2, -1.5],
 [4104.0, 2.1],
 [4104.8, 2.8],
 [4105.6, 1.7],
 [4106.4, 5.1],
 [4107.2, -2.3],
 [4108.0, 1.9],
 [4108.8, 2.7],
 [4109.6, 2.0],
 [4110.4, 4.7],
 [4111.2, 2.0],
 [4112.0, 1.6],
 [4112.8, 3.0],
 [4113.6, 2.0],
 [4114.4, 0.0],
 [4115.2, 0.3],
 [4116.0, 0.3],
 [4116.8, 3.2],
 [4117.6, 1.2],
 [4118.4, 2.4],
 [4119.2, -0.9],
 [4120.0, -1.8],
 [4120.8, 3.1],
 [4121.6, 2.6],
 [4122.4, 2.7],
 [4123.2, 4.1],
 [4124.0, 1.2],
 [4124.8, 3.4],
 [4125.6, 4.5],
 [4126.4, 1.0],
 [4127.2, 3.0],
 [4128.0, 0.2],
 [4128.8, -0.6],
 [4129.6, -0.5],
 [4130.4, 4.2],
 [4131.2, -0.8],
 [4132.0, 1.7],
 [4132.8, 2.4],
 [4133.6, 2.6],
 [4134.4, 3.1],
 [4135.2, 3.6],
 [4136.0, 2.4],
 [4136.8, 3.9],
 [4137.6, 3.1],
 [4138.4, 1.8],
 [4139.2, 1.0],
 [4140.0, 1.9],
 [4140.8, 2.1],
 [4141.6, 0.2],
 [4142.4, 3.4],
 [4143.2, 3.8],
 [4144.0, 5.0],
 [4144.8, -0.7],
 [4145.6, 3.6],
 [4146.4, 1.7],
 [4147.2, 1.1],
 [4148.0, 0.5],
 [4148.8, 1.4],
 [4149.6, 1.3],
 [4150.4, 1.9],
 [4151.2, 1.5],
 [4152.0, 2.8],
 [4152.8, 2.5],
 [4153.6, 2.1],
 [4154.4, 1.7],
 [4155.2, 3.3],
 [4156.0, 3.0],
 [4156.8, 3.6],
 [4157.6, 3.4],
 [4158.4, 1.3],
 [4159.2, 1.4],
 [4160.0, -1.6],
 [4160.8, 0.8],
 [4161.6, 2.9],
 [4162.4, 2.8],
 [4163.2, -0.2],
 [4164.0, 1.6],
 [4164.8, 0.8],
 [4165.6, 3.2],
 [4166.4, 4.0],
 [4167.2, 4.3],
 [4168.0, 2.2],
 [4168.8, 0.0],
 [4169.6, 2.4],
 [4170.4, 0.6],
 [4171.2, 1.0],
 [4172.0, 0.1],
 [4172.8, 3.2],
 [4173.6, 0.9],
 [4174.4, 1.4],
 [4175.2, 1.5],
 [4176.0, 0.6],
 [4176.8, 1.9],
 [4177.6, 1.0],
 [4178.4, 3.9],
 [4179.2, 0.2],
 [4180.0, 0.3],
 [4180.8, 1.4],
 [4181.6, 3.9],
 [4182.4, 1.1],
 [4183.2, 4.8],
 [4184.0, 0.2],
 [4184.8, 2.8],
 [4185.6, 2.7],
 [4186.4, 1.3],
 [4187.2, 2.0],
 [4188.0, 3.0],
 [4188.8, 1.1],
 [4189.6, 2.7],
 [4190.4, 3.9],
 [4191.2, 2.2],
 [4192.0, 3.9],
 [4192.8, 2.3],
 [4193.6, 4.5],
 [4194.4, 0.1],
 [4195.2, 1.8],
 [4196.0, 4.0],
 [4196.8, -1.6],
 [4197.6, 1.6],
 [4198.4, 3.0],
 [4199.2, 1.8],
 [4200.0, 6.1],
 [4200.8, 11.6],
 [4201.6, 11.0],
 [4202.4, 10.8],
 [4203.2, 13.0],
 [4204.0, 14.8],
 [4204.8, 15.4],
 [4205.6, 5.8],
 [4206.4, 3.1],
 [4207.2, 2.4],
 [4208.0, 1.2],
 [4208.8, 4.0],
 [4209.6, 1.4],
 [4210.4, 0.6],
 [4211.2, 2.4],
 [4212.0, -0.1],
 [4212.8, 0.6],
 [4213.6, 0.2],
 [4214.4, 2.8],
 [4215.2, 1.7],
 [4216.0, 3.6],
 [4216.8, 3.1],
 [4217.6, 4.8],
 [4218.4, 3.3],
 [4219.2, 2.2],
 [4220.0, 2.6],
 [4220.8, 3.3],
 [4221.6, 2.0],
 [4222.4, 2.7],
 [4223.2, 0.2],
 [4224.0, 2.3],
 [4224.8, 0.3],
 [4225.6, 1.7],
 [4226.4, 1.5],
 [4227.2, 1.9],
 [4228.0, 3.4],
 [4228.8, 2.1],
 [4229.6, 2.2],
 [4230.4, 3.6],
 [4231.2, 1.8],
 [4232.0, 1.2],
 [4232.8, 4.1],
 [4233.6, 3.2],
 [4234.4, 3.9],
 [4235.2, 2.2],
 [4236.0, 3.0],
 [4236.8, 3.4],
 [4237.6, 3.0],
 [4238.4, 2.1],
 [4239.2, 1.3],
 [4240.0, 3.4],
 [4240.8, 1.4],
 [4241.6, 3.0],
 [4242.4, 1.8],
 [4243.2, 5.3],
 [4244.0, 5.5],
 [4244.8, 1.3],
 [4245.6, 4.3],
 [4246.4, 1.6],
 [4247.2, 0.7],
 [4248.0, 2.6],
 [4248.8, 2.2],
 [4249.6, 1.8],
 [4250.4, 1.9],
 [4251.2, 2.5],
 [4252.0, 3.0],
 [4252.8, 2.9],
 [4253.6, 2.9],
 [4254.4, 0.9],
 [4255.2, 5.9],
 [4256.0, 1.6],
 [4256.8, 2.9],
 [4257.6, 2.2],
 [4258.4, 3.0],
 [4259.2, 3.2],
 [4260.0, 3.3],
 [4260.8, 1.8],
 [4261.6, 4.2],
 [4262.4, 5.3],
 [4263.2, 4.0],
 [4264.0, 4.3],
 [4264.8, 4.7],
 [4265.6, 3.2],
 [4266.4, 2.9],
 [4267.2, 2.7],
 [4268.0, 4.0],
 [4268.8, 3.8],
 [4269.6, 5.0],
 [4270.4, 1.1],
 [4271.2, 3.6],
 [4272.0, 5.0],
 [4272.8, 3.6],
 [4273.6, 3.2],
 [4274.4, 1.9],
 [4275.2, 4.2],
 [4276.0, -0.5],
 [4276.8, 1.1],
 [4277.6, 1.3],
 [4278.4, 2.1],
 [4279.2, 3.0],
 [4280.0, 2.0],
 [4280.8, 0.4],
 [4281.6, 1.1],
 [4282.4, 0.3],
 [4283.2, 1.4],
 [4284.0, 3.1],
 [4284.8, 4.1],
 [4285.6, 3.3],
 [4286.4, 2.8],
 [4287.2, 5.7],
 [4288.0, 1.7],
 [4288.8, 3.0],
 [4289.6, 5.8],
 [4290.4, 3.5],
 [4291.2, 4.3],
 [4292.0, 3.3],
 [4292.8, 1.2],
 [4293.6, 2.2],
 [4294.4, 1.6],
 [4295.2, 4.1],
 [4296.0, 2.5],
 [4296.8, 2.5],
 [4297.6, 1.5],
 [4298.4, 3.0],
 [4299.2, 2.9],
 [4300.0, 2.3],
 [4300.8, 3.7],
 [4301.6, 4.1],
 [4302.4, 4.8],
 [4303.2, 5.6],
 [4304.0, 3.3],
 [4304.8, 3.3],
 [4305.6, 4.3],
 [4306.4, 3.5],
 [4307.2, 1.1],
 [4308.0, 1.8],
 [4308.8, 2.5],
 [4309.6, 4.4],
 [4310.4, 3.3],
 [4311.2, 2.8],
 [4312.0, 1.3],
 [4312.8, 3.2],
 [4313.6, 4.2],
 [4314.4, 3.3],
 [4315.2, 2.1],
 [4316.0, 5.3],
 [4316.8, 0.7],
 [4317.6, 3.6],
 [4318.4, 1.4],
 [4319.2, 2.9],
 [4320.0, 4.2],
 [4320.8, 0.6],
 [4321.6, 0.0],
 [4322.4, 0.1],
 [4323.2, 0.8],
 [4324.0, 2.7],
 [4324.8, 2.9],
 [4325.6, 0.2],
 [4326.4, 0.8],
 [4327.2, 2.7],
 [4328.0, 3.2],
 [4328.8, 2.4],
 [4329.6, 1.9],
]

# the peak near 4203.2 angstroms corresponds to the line [O II] 3727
